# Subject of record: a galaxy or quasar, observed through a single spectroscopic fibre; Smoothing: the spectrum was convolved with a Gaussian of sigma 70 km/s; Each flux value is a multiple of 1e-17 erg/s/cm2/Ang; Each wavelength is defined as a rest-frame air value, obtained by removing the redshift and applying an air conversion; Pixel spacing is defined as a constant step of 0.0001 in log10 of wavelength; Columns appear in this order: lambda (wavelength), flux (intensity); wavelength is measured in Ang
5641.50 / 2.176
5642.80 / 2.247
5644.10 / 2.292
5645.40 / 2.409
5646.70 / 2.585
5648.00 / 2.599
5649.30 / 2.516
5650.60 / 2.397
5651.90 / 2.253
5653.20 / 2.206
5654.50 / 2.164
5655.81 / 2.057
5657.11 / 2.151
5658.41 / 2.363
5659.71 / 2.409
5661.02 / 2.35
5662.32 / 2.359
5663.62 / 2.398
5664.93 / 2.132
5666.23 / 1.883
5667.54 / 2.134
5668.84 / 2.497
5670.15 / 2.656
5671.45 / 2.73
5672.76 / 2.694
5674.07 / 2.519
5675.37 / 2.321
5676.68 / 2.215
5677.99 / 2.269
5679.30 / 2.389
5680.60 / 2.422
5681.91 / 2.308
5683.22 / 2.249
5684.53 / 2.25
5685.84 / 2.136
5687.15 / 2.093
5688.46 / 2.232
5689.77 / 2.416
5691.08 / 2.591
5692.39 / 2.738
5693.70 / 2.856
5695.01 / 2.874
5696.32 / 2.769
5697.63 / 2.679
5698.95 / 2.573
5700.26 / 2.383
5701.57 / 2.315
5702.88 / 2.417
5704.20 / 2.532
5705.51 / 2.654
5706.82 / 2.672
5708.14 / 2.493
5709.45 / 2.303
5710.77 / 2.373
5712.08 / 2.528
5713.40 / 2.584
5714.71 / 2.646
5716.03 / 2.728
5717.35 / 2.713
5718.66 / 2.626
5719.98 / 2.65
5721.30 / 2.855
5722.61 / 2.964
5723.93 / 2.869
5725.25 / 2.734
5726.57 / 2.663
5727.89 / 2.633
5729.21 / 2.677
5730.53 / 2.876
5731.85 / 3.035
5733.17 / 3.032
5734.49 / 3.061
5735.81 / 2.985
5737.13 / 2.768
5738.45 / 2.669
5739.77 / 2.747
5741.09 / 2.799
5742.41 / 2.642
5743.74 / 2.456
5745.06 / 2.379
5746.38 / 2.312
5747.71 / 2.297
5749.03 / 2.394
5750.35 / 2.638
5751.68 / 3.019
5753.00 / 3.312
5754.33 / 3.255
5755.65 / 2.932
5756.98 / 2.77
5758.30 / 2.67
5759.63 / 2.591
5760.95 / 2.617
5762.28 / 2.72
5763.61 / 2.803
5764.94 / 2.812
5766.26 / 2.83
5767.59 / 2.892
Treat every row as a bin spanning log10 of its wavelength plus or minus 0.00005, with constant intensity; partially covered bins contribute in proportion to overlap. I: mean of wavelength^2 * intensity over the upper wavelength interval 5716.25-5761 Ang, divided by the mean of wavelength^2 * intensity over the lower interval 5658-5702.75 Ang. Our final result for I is 1.2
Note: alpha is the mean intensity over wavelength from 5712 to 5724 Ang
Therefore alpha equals 2.72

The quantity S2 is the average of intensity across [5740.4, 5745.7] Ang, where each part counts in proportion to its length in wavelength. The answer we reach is 2.57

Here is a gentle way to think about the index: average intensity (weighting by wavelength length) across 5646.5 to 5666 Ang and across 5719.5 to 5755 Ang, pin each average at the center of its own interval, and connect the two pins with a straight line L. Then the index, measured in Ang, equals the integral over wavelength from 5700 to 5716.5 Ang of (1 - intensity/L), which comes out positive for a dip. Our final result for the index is 0.6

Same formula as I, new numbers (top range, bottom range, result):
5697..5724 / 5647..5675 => 1.12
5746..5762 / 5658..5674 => 1.18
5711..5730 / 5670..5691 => 1.16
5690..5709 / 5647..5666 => 1.15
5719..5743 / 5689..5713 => 1.11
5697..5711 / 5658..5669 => 1.11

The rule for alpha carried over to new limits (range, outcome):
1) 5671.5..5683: 2.4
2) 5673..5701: 2.45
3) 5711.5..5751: 2.7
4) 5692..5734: 2.67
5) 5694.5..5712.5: 2.54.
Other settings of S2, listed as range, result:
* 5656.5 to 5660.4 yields 2.31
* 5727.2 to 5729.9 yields 2.65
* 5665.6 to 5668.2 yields 2.01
